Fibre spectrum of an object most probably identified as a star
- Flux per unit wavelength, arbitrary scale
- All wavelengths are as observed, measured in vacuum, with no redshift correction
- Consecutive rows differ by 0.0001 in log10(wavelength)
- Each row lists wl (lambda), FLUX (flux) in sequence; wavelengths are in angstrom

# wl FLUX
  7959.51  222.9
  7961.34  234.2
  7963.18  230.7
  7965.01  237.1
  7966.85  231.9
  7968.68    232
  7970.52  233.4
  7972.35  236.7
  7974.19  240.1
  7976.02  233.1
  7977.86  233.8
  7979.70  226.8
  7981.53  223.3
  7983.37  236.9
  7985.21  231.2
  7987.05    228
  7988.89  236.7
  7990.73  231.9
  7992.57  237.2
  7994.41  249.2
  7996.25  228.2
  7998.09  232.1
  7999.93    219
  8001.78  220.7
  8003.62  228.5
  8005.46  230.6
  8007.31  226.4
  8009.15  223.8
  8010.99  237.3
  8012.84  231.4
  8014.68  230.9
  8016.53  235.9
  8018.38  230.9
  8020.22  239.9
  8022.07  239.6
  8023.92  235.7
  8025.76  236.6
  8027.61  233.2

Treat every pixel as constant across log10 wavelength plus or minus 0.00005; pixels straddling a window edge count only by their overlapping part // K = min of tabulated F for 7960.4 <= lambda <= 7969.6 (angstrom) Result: 230.7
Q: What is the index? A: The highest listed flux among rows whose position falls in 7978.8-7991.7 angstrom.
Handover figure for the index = 236.9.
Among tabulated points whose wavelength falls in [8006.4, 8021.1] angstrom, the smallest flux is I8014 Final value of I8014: 223.8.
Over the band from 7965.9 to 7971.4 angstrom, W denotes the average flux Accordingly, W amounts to 232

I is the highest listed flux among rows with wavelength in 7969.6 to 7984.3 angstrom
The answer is 240.1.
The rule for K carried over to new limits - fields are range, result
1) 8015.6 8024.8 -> 230.9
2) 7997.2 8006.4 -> 219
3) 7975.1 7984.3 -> 223.3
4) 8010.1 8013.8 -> 231.4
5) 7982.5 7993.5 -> 228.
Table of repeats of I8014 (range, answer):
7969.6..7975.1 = 233.4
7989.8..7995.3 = 231.9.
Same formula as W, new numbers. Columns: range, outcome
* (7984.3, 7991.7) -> 232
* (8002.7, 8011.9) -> 229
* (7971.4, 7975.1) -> 238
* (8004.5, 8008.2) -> 228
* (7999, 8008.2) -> 225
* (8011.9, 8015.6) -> 231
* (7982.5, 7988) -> 232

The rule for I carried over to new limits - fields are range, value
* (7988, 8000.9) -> 249.2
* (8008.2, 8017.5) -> 237.3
